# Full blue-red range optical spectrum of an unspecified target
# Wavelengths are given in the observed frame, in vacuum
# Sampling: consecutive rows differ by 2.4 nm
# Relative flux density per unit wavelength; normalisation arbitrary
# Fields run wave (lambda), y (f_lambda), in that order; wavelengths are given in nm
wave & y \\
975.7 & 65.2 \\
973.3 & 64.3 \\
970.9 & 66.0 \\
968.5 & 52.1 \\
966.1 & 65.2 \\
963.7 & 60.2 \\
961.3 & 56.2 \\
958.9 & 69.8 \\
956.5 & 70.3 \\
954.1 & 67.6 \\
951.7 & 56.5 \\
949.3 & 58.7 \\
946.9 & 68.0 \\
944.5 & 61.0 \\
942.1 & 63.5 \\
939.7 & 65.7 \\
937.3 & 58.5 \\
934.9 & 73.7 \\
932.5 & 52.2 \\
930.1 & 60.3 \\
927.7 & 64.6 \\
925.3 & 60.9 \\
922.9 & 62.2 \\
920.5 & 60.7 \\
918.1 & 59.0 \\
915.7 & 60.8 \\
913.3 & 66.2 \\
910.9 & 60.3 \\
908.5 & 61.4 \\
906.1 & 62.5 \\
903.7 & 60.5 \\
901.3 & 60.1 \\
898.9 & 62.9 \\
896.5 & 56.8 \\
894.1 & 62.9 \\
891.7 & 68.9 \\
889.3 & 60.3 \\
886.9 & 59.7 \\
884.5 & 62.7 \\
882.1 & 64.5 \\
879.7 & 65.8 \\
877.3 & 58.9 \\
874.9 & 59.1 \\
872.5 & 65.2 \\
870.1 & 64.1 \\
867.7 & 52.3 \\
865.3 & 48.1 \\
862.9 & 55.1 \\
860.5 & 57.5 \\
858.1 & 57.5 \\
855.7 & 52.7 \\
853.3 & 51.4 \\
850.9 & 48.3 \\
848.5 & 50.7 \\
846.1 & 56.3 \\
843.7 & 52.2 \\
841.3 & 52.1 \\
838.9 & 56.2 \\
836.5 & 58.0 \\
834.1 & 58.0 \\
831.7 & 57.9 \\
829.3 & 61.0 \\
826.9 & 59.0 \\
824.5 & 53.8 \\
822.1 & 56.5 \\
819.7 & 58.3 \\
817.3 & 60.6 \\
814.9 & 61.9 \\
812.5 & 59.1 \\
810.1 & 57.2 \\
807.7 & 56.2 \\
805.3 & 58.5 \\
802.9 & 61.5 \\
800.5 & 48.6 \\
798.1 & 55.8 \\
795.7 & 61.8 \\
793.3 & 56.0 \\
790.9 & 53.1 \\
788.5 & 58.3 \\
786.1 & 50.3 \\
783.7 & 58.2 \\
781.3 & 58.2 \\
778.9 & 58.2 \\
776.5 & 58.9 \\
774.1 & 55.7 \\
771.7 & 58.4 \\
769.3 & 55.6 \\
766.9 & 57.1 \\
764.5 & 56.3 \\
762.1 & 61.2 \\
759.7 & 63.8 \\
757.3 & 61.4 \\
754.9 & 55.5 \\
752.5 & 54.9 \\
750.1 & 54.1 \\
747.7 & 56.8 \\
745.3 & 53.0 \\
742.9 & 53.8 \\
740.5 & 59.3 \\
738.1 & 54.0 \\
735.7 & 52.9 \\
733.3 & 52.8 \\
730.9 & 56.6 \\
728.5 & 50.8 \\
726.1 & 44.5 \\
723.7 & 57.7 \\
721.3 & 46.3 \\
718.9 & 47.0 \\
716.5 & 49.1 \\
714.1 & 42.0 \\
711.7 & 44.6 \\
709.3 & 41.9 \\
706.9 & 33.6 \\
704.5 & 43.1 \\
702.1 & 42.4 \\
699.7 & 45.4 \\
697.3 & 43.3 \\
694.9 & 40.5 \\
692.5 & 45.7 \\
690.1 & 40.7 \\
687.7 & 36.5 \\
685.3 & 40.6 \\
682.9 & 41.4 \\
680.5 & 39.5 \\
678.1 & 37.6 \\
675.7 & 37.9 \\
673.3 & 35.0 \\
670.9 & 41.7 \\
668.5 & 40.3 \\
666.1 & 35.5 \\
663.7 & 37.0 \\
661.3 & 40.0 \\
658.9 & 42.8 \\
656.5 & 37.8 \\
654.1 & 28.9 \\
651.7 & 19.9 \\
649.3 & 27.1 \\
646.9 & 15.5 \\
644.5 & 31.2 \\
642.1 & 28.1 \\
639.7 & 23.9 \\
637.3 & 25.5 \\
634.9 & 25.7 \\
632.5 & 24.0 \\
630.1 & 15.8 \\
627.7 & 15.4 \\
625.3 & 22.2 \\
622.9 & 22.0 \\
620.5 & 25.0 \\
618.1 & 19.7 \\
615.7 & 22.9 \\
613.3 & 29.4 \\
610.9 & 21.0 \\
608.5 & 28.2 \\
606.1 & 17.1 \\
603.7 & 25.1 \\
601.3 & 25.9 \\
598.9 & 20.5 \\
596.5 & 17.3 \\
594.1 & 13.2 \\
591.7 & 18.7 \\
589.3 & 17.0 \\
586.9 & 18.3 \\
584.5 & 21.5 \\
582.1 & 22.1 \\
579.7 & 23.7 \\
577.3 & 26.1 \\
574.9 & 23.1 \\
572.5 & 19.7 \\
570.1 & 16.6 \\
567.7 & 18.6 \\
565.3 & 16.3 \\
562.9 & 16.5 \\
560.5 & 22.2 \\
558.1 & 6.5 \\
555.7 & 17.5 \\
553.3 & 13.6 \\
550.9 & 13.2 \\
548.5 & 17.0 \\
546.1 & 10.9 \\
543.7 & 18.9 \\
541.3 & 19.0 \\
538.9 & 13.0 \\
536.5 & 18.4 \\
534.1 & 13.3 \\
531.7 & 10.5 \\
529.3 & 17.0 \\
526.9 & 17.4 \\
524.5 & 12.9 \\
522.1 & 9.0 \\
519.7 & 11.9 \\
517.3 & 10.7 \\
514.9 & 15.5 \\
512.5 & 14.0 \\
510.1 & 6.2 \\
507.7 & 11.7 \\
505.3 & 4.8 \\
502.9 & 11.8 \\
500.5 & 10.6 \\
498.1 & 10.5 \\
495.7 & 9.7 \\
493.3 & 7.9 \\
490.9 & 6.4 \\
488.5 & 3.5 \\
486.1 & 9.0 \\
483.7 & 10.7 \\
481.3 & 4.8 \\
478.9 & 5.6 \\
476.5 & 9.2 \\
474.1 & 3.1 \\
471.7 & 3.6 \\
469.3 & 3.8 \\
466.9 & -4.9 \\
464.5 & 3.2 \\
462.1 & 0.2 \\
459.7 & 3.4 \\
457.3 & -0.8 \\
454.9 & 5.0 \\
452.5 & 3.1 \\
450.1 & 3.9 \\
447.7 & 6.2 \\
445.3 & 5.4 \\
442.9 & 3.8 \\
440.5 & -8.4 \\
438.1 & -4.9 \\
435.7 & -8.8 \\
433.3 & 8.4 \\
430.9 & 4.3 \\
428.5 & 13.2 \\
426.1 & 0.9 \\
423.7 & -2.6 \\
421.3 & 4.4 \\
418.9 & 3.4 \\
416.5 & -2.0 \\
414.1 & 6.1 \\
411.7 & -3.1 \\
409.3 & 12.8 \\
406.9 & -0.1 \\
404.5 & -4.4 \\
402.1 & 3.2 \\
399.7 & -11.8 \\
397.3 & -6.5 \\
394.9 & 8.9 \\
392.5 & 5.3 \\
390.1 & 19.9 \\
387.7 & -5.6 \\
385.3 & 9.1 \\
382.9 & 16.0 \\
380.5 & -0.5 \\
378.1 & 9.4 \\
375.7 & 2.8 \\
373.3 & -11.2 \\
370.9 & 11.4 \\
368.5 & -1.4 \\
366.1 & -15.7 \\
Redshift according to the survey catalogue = 0.643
